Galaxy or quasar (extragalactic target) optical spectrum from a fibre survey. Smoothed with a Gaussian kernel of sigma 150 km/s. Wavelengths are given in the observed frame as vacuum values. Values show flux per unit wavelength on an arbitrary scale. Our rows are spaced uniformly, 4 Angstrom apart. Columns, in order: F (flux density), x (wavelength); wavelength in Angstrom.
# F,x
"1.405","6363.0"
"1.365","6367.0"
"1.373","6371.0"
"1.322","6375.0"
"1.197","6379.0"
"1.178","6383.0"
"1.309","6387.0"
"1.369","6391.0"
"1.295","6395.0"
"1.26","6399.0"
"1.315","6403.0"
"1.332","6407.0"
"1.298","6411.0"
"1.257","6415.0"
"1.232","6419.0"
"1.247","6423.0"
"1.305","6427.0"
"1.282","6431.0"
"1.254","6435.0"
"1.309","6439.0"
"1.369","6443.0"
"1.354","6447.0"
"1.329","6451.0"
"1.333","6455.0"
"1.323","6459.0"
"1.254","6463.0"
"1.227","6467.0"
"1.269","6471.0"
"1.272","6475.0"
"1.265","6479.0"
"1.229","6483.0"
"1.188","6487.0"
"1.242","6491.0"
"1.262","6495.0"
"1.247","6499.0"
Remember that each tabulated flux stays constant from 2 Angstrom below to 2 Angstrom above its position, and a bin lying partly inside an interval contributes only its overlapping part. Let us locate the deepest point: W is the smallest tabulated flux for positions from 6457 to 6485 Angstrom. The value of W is 1.227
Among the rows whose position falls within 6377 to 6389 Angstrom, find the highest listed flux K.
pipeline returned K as 1.309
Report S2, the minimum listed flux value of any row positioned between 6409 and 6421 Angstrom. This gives 1.232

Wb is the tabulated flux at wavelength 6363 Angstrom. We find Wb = 1.405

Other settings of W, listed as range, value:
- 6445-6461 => 1.323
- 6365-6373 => 1.365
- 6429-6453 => 1.254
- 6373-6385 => 1.178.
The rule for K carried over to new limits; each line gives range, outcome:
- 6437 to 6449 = 1.369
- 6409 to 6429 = 1.305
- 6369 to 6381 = 1.373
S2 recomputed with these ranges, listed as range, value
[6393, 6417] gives 1.257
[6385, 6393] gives 1.309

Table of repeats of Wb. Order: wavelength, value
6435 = 1.254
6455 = 1.333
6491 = 1.242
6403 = 1.315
